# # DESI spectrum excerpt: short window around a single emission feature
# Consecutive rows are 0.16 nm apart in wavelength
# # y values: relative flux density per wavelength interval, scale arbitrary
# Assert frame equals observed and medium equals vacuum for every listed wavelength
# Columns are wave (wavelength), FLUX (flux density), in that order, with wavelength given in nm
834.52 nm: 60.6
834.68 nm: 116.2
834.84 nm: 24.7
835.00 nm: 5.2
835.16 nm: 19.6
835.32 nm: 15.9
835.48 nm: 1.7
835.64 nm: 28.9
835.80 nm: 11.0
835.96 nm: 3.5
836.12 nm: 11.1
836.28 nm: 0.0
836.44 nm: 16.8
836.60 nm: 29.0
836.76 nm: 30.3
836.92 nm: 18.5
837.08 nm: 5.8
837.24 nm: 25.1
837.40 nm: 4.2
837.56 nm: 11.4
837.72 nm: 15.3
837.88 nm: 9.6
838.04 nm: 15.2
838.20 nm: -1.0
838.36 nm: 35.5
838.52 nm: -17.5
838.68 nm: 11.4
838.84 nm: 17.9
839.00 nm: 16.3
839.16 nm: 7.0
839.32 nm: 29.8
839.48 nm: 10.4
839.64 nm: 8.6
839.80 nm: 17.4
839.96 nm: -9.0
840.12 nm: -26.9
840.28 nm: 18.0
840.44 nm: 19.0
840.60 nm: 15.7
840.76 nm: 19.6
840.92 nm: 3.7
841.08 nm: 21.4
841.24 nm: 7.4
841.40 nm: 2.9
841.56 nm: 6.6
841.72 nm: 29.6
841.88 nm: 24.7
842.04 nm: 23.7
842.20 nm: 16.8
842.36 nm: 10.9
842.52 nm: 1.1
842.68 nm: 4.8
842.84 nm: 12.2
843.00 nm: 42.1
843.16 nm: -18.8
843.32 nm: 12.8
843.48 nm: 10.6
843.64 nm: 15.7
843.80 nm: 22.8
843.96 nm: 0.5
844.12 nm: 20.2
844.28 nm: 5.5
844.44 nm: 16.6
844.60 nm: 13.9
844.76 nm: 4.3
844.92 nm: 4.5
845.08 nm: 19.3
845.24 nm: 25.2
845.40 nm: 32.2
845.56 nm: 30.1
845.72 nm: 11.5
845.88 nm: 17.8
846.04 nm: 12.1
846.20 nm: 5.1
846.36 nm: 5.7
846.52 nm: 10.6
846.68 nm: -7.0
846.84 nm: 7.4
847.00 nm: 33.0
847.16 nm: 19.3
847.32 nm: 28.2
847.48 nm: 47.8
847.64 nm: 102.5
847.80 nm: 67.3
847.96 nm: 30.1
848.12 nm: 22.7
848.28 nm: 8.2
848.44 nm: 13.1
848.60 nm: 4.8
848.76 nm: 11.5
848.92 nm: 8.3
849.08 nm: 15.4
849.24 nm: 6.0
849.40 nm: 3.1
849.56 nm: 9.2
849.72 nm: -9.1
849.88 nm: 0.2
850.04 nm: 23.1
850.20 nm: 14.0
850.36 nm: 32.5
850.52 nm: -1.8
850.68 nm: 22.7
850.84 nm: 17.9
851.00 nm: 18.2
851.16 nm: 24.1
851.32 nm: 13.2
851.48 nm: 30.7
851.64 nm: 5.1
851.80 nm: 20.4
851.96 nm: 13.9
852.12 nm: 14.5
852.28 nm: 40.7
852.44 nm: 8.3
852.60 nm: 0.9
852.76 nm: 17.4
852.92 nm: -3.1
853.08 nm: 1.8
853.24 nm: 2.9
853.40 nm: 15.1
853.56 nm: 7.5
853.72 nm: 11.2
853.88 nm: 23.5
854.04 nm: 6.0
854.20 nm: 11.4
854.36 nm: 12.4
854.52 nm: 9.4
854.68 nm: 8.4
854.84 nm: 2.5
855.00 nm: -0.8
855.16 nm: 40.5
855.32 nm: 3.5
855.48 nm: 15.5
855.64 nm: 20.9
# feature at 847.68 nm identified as H-gamma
